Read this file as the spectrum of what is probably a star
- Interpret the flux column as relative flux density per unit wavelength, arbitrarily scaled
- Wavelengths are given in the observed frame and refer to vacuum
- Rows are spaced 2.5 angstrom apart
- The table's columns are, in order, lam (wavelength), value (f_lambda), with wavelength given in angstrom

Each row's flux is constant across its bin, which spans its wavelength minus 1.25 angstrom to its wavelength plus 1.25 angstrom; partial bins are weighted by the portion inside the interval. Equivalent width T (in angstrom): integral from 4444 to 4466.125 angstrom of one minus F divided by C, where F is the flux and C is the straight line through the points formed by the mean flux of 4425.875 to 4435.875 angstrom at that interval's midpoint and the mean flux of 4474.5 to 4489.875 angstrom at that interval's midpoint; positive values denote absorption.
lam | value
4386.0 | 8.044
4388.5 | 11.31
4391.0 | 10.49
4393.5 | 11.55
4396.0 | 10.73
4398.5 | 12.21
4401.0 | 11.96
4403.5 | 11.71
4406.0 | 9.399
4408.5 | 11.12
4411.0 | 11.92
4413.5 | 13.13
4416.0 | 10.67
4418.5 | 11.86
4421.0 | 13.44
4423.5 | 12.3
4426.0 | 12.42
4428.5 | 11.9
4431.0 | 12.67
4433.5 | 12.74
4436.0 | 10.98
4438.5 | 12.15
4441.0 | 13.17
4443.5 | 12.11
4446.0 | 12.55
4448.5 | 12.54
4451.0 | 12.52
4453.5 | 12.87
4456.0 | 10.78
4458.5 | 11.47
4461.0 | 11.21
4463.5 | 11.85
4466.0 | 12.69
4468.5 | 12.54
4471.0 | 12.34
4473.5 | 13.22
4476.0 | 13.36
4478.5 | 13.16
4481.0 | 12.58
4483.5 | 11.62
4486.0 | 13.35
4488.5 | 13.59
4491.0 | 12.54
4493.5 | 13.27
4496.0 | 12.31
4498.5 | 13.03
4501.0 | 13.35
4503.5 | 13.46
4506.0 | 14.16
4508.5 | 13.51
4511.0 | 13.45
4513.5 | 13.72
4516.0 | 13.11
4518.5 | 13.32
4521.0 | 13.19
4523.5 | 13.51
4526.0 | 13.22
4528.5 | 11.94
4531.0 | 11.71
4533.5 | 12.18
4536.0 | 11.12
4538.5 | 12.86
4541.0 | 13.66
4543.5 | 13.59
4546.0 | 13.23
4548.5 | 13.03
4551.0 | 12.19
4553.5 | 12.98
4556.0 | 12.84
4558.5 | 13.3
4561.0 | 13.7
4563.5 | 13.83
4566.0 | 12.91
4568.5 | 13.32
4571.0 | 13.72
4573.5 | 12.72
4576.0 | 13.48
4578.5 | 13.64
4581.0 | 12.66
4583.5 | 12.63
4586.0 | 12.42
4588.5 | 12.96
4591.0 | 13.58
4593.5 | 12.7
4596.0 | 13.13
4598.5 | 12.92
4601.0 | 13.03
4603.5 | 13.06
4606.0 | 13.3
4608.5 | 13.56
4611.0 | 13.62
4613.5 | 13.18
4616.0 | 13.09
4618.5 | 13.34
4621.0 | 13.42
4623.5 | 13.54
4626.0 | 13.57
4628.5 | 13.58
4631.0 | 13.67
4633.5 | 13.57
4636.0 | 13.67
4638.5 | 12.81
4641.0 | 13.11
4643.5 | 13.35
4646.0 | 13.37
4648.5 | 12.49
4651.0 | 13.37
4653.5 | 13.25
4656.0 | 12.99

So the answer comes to 1.0 angstrom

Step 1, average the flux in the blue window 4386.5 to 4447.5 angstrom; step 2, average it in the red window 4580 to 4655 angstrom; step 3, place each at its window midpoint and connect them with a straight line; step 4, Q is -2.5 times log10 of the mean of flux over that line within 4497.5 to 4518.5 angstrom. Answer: -0.09 mag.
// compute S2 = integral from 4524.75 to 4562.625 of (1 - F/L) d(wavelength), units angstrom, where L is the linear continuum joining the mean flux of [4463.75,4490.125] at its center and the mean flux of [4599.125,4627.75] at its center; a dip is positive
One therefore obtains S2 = 0.8 angstrom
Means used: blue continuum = 12.8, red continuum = 13.3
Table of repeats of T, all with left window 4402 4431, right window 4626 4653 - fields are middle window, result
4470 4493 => -1.1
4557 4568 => -0.5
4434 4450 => -0.4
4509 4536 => -0.7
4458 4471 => 0.2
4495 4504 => -0.5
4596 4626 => -0.4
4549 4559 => 0.0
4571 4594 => -0.2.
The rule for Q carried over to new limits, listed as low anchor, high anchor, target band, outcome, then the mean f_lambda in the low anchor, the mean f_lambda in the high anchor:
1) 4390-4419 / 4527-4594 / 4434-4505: -0.04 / 11.4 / 12.9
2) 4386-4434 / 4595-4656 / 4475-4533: -0.06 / 11.7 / 13.3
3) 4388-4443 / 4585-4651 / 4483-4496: -0.05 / 11.8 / 13.2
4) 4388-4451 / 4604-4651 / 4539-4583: -0.03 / 11.9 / 13.3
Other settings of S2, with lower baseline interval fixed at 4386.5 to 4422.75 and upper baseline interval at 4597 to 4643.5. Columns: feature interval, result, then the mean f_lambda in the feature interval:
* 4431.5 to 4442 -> -0.5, 12.3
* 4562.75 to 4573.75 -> -0.4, 13.3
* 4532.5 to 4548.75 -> -0.2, 12.8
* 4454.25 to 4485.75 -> -0.6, 12.3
